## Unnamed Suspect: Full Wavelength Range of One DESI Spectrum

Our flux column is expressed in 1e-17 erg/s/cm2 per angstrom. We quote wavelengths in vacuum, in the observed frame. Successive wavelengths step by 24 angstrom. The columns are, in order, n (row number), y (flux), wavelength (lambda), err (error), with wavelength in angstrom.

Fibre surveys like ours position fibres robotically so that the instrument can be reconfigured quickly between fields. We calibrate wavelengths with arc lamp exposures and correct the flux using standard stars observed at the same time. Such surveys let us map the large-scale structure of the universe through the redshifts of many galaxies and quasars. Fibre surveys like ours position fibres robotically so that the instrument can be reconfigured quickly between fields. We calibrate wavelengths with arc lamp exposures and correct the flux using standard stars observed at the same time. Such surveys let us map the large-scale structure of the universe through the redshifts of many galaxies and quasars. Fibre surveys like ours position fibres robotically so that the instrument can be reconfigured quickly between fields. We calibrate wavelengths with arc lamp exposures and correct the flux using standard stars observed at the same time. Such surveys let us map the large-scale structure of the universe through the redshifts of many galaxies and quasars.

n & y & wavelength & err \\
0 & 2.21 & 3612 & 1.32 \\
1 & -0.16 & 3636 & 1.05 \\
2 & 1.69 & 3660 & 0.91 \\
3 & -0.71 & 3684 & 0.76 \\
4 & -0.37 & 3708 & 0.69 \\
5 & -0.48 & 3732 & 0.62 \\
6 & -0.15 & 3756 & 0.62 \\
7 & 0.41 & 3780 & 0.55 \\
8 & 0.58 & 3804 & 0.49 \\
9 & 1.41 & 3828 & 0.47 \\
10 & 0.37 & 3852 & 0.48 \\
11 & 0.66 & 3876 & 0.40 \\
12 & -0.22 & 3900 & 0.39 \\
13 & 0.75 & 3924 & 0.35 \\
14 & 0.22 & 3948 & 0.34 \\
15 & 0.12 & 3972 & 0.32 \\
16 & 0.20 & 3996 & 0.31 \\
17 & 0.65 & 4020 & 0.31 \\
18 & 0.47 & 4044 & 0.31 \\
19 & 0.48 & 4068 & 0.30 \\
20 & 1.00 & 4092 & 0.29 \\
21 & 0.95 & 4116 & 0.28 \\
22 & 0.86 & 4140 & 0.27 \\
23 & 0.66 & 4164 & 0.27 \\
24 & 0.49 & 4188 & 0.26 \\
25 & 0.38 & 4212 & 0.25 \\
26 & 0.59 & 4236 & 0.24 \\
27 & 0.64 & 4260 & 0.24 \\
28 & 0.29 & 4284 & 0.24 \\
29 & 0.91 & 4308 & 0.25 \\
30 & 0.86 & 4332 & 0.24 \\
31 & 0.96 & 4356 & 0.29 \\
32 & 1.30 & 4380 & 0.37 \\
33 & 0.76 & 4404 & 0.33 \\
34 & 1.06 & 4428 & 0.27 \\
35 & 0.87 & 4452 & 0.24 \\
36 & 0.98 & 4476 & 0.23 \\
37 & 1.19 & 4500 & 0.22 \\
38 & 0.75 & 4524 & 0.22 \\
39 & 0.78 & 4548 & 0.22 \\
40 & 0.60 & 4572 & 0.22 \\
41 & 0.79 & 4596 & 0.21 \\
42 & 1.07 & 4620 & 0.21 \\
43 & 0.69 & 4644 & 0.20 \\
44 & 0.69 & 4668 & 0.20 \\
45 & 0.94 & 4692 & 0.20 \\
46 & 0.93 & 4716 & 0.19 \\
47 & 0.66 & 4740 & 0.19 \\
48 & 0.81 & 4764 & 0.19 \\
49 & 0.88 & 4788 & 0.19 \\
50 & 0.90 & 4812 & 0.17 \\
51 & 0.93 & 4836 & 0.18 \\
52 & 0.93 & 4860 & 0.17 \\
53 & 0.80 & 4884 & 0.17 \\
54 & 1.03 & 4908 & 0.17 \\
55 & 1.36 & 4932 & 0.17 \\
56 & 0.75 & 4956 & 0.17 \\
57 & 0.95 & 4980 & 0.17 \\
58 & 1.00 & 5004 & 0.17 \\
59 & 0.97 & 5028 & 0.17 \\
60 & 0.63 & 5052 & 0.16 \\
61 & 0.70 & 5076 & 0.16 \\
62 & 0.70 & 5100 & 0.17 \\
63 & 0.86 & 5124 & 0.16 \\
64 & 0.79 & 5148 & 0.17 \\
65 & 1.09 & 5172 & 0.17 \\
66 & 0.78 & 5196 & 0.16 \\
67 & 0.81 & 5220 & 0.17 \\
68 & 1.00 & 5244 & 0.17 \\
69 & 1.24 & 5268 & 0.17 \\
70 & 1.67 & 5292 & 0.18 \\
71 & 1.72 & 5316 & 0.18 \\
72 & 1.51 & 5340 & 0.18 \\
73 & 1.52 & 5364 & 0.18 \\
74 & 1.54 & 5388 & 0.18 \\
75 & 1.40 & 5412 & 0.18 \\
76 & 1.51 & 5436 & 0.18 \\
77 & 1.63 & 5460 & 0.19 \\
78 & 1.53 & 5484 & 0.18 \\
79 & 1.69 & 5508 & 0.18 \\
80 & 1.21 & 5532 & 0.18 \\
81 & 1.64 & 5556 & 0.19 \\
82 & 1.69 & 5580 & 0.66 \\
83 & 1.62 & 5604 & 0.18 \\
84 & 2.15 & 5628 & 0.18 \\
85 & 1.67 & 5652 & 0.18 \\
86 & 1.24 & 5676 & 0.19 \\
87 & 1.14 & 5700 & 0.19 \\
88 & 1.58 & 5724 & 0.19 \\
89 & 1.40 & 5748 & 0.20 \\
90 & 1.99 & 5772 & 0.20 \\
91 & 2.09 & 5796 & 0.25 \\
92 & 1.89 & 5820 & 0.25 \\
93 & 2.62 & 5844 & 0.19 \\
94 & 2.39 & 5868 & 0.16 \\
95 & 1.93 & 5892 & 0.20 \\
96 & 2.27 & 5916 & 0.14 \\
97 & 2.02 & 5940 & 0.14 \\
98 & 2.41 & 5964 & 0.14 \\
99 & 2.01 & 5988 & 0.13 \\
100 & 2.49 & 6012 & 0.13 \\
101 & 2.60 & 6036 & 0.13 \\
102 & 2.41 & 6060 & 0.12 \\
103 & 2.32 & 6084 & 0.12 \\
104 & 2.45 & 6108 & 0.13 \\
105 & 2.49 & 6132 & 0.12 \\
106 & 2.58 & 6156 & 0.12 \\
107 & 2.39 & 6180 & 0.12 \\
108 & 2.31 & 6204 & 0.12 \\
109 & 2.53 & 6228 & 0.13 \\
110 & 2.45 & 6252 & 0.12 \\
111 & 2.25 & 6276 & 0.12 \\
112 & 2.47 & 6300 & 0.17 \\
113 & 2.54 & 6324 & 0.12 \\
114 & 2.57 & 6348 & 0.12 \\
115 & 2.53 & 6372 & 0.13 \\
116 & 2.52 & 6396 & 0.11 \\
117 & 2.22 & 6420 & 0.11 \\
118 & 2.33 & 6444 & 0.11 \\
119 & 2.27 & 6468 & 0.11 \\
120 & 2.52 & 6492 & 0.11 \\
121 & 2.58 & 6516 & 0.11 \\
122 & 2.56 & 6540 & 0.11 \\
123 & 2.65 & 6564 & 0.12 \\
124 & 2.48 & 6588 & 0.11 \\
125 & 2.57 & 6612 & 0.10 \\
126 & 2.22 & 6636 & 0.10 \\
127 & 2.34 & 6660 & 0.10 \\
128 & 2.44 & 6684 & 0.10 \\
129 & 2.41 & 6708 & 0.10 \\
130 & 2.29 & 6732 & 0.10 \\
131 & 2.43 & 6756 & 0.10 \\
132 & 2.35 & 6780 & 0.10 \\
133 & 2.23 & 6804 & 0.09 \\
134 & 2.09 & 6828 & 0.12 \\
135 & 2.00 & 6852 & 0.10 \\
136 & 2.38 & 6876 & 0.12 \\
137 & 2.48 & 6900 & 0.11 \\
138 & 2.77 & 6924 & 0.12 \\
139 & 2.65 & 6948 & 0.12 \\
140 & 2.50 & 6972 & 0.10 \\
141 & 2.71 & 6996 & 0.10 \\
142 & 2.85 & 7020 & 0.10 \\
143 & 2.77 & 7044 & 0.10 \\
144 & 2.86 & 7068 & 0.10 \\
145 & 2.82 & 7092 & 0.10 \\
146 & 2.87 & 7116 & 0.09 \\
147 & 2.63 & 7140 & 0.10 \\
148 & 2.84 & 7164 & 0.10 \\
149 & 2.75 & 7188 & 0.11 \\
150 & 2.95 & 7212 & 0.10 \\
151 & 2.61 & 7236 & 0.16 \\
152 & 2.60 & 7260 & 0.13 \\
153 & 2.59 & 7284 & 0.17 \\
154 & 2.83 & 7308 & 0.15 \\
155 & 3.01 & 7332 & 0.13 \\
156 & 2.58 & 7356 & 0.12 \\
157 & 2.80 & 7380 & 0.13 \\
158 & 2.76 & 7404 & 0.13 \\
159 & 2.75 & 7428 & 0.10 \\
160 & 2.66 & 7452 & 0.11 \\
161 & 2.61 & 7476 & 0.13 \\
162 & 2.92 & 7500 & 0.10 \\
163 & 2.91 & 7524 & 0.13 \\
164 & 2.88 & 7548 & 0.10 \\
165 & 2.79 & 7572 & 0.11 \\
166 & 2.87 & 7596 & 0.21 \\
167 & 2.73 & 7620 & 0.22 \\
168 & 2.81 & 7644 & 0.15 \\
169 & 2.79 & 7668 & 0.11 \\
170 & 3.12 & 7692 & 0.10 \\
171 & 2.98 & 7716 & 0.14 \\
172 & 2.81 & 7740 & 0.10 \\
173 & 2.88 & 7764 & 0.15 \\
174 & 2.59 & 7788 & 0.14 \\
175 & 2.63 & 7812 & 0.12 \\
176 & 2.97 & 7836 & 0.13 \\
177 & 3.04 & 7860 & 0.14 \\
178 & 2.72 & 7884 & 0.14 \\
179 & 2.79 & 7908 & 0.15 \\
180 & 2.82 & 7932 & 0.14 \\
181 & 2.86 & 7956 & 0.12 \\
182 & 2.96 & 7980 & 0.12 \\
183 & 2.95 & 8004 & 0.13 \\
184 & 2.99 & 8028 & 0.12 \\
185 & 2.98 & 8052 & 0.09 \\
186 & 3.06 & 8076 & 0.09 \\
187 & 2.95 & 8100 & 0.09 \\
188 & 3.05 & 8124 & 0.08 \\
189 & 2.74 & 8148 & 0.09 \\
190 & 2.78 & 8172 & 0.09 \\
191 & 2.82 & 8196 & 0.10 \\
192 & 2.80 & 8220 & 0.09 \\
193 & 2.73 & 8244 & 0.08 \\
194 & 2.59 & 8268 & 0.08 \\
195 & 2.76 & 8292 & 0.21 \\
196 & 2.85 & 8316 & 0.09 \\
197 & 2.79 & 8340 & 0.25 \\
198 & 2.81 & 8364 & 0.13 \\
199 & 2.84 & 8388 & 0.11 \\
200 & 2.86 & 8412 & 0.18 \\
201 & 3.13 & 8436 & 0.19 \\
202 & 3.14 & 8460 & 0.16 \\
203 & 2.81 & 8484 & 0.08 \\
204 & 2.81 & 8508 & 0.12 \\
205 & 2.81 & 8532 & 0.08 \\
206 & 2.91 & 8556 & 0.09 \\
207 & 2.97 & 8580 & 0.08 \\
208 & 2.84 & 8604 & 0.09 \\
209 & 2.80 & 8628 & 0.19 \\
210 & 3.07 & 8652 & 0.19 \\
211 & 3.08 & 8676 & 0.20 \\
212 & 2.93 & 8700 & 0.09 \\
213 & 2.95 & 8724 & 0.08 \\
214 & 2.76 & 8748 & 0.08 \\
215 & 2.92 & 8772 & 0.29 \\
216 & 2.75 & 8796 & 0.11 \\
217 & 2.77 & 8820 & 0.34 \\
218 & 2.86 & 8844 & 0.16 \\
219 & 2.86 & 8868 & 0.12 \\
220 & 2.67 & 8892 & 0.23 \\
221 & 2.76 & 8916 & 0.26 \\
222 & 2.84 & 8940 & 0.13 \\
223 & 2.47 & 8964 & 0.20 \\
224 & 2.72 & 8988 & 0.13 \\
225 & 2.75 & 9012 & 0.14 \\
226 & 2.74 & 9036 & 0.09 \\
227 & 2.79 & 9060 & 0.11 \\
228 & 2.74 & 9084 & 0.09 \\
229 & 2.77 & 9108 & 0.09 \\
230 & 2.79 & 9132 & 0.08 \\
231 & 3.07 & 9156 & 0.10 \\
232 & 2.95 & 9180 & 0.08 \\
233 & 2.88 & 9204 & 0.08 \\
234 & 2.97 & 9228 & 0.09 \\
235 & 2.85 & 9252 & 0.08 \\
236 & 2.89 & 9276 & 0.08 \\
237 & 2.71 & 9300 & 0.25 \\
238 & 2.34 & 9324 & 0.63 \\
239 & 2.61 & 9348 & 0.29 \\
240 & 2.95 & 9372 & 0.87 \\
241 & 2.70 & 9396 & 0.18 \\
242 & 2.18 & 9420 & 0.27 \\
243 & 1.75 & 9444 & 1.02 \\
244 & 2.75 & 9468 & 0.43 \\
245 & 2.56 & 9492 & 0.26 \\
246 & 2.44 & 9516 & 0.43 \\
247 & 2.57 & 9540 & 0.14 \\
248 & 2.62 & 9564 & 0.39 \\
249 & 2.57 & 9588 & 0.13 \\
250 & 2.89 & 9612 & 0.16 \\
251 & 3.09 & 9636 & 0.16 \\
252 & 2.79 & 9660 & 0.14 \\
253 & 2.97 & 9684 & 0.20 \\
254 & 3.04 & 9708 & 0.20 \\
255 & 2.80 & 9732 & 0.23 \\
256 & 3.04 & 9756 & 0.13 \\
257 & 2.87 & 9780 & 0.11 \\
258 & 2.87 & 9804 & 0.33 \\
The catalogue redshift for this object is 0.322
